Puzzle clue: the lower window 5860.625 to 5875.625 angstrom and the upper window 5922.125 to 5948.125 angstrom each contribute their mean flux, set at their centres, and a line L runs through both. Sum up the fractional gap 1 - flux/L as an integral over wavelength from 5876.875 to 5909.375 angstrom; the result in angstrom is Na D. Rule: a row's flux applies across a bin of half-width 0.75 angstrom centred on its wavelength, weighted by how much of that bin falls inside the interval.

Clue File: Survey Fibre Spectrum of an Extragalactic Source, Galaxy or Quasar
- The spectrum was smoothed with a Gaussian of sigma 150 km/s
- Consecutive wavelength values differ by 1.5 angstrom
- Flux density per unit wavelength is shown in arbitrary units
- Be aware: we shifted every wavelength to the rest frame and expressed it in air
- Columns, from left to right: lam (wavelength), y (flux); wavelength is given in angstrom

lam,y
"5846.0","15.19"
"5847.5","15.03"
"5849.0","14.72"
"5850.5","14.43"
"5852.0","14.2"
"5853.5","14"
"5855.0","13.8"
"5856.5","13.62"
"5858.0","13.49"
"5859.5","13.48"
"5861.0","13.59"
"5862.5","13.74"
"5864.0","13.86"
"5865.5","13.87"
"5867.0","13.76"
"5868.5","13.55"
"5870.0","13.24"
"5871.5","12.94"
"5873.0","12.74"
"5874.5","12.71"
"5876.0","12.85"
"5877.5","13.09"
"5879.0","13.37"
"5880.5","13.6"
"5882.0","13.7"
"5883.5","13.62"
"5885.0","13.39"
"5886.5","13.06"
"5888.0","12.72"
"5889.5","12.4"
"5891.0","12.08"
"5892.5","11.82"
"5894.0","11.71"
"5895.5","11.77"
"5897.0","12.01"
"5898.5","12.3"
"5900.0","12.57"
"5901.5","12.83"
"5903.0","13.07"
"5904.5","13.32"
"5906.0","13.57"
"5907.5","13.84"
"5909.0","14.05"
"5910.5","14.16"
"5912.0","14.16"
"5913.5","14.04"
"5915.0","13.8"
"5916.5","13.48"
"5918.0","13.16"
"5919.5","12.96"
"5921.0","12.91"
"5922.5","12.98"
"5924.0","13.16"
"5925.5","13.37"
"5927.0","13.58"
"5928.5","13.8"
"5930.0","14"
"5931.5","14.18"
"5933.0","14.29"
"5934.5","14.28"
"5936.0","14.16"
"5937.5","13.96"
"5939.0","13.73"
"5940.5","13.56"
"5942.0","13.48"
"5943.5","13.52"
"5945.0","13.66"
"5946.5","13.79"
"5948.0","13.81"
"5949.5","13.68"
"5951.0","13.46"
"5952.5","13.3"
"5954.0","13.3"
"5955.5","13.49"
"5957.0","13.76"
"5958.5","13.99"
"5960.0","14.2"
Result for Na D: 1.5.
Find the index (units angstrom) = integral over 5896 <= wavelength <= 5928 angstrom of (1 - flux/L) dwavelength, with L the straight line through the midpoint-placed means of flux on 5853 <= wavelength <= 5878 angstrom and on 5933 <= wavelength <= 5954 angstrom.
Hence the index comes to 0.7 angstrom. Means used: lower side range 13.4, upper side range 13.7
